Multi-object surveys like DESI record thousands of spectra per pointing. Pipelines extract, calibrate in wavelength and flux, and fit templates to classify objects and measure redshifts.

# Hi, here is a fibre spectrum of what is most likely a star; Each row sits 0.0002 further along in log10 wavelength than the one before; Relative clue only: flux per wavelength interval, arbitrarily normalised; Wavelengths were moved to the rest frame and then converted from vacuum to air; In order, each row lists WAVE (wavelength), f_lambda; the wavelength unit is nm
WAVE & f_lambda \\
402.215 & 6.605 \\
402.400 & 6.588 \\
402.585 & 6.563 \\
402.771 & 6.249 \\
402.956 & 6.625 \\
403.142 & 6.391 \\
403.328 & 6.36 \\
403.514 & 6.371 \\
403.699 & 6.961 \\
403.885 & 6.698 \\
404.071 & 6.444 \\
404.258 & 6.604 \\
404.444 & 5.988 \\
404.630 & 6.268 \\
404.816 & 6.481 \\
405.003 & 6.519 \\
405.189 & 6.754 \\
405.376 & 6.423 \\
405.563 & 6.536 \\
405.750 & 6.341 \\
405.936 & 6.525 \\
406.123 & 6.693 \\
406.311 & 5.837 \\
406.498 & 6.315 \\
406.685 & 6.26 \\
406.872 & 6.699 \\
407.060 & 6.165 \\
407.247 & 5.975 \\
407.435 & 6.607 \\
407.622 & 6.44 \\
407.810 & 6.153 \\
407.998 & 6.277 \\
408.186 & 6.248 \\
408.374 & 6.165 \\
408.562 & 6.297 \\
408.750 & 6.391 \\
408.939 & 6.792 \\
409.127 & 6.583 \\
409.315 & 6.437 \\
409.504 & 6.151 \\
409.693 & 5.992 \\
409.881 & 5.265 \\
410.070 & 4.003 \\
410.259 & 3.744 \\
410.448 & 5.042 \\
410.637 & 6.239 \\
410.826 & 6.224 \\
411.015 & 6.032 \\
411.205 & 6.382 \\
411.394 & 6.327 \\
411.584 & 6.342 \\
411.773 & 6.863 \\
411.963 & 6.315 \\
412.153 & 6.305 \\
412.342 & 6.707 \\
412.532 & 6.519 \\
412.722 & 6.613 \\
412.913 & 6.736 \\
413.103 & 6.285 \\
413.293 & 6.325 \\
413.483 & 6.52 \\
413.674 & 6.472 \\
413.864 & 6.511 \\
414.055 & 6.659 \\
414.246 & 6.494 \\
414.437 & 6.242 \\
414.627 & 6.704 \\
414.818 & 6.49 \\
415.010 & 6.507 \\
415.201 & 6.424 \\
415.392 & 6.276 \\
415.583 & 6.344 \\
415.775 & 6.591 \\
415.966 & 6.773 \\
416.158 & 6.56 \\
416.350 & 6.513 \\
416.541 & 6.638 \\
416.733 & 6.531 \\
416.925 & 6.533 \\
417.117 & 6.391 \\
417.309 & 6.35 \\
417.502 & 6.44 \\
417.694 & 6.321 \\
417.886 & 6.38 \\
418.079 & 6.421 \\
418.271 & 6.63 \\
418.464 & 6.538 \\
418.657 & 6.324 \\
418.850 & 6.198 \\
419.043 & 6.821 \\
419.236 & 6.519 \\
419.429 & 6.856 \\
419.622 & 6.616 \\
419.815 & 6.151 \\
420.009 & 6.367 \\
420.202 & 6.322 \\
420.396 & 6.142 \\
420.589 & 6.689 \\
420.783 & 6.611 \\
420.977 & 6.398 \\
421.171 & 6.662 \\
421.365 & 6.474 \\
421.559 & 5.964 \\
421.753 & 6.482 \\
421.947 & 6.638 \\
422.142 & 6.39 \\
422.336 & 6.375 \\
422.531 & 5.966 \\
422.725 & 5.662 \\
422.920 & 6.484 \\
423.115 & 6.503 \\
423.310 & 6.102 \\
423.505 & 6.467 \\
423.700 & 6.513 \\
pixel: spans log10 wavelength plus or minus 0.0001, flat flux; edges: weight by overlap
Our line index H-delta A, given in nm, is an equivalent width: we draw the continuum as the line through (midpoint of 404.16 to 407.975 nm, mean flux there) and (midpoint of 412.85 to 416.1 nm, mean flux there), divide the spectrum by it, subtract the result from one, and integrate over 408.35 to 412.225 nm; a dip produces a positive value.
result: 0.27 nm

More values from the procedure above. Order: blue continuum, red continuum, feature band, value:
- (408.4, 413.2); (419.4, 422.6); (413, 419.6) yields -0.23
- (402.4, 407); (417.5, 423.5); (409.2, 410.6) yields 0.25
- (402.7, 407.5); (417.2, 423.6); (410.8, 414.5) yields -0.02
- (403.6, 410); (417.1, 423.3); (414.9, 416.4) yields -0.03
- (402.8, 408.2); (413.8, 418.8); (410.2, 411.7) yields 0.14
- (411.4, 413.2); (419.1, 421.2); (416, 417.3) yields -0.01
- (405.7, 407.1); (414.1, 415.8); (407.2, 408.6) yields 0.02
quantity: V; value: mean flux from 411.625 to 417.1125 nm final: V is 6.51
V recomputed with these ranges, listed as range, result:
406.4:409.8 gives 6.33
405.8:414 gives 6.21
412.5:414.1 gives 6.51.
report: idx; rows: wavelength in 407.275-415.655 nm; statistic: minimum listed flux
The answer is 3.744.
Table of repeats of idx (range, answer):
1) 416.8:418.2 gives 6.321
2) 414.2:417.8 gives 6.242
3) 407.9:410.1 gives 4.003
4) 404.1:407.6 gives 5.837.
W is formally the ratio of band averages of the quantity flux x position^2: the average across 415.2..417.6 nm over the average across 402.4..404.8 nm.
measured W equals 1.07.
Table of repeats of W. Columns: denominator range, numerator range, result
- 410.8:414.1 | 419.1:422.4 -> 1.04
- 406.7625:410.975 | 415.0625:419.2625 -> 1.13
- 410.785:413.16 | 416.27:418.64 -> 1.03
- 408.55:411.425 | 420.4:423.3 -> 1.15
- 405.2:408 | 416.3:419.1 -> 1.07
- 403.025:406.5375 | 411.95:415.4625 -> 1.05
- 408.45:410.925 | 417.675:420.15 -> 1.17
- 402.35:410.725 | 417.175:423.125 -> 1.10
